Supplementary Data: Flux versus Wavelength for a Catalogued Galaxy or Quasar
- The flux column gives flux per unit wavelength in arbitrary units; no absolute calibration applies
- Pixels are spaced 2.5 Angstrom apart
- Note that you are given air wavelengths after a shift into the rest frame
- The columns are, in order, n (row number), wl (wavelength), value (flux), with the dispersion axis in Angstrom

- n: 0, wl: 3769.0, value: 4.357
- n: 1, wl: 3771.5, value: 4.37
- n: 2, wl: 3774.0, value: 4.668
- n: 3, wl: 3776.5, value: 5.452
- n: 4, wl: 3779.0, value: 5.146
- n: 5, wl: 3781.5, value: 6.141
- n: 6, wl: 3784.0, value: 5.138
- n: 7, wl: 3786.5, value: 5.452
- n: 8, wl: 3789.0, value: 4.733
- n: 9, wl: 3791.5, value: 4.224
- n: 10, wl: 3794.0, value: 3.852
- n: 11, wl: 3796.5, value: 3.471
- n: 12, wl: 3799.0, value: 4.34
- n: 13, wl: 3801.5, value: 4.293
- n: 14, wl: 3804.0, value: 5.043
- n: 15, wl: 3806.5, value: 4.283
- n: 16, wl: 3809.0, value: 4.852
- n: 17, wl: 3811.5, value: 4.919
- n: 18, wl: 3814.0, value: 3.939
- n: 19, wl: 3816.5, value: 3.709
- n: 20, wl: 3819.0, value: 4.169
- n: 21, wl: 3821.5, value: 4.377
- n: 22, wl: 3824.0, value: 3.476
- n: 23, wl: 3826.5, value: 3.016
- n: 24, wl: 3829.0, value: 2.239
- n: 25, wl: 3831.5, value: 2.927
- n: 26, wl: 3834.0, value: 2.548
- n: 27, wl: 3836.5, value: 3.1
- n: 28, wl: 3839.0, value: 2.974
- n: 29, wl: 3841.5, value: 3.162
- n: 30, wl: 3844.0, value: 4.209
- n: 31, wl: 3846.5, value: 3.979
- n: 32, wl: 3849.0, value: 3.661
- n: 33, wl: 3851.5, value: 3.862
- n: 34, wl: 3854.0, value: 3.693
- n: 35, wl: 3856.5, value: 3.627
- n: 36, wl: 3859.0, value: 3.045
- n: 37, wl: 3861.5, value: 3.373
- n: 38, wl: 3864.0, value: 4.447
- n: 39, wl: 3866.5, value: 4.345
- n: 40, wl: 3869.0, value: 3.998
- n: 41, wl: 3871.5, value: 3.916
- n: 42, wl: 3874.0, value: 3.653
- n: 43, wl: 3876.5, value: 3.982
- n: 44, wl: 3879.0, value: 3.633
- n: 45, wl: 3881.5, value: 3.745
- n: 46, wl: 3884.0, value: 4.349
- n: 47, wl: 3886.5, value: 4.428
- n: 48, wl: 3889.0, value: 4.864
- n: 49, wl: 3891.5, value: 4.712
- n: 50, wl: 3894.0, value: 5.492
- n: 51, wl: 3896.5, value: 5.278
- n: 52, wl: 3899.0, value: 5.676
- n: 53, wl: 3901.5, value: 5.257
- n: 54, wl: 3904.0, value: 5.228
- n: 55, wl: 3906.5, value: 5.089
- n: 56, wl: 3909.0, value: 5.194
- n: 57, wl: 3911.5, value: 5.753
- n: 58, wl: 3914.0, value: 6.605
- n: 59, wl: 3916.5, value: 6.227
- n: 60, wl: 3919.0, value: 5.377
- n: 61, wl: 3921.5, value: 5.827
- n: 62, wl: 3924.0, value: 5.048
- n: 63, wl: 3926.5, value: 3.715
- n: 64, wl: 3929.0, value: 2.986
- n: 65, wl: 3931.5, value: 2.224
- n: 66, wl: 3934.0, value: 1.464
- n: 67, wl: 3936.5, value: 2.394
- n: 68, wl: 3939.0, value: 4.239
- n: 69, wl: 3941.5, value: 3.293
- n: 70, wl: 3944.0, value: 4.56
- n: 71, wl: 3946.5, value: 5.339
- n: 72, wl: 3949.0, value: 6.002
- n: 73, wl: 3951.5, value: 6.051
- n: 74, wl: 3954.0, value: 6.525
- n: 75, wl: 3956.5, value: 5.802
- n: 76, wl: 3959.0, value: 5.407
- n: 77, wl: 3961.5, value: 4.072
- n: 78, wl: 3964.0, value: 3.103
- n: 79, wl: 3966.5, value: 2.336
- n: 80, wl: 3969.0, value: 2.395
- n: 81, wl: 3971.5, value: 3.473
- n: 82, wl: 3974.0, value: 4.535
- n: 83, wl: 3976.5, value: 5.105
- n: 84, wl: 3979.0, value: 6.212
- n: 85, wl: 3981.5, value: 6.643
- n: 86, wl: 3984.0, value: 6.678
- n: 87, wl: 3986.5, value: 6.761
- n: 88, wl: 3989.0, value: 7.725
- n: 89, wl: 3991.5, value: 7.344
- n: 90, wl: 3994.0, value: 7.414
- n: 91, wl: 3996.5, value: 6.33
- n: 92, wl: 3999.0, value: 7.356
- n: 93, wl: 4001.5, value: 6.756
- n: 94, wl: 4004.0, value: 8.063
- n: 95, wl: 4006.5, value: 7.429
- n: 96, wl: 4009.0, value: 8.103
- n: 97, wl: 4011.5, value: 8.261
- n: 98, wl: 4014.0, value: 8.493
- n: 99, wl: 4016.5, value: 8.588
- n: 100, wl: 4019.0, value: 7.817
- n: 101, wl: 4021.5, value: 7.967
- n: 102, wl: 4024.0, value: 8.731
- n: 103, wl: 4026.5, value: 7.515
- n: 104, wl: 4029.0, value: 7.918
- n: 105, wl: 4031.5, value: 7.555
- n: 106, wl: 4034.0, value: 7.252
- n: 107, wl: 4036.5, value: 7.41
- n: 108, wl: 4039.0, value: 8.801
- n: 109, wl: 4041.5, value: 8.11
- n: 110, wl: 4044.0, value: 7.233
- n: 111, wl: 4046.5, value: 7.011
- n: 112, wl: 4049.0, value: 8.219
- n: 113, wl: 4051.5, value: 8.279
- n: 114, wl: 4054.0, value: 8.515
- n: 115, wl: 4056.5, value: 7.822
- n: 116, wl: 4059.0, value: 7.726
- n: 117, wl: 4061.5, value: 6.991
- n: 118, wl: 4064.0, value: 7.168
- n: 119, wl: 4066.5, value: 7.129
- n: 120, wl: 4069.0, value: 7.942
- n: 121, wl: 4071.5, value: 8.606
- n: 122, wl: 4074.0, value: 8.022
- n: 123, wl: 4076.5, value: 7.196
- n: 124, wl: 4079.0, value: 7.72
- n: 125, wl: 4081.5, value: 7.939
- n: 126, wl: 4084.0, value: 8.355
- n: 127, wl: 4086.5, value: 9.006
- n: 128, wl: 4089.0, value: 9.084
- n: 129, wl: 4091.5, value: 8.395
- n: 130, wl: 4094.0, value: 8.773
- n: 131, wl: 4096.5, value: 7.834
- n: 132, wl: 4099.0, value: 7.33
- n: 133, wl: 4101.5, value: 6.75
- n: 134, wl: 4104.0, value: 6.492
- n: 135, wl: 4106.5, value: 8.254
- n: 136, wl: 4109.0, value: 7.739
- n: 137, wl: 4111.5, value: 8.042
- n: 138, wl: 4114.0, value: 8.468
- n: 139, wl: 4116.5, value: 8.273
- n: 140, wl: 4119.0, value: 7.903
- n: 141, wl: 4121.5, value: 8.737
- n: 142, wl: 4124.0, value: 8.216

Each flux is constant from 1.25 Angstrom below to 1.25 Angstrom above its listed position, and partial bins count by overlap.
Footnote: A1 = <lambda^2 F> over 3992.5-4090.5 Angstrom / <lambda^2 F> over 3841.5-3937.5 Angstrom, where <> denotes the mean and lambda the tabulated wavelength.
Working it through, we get 1.96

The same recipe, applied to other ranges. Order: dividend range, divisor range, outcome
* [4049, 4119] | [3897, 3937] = 1.84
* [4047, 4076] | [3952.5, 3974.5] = 1.96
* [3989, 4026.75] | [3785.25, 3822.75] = 1.97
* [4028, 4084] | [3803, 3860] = 2.36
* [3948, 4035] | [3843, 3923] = 1.50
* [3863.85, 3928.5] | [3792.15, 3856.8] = 1.33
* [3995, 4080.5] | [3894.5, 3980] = 1.76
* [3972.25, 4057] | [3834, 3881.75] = 2.19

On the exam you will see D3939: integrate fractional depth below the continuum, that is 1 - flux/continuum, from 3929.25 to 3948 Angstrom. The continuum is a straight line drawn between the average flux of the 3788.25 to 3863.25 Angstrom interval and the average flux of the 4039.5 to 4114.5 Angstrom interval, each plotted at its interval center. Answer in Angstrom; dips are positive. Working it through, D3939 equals 7.5 Angstrom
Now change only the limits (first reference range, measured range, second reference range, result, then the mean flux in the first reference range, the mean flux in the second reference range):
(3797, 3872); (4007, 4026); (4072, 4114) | -4.2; 3.78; 7.96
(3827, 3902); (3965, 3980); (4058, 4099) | 5.1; 3.92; 7.97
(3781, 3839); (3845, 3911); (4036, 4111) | 9.3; 4.05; 7.87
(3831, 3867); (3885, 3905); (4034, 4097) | -2.8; 3.53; 7.96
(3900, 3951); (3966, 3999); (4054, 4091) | 1.1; 4.62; 7.94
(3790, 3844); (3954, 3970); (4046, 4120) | 5.1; 3.77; 7.91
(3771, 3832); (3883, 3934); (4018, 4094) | 8.3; 4.35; 7.93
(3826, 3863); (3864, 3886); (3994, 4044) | 0.5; 3.31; 7.79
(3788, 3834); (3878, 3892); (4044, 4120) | 2.1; 3.95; 7.89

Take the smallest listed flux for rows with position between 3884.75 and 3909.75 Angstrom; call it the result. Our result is 4.428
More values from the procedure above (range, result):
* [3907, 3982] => 1.464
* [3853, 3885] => 3.045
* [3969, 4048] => 2.395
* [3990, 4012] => 6.33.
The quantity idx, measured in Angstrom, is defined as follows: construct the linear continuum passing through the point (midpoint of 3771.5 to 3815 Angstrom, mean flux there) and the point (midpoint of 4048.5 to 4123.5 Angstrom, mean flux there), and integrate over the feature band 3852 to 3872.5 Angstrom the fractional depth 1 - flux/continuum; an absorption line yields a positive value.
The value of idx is 6.2 Angstrom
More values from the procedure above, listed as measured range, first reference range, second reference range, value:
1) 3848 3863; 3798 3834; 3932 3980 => 1.7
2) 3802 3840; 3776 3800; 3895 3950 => 8.3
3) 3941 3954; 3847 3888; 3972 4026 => 1.4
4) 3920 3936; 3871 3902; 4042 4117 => 5.2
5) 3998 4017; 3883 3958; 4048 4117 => -4.0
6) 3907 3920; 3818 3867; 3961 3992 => -4.4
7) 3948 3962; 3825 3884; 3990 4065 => 0.6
